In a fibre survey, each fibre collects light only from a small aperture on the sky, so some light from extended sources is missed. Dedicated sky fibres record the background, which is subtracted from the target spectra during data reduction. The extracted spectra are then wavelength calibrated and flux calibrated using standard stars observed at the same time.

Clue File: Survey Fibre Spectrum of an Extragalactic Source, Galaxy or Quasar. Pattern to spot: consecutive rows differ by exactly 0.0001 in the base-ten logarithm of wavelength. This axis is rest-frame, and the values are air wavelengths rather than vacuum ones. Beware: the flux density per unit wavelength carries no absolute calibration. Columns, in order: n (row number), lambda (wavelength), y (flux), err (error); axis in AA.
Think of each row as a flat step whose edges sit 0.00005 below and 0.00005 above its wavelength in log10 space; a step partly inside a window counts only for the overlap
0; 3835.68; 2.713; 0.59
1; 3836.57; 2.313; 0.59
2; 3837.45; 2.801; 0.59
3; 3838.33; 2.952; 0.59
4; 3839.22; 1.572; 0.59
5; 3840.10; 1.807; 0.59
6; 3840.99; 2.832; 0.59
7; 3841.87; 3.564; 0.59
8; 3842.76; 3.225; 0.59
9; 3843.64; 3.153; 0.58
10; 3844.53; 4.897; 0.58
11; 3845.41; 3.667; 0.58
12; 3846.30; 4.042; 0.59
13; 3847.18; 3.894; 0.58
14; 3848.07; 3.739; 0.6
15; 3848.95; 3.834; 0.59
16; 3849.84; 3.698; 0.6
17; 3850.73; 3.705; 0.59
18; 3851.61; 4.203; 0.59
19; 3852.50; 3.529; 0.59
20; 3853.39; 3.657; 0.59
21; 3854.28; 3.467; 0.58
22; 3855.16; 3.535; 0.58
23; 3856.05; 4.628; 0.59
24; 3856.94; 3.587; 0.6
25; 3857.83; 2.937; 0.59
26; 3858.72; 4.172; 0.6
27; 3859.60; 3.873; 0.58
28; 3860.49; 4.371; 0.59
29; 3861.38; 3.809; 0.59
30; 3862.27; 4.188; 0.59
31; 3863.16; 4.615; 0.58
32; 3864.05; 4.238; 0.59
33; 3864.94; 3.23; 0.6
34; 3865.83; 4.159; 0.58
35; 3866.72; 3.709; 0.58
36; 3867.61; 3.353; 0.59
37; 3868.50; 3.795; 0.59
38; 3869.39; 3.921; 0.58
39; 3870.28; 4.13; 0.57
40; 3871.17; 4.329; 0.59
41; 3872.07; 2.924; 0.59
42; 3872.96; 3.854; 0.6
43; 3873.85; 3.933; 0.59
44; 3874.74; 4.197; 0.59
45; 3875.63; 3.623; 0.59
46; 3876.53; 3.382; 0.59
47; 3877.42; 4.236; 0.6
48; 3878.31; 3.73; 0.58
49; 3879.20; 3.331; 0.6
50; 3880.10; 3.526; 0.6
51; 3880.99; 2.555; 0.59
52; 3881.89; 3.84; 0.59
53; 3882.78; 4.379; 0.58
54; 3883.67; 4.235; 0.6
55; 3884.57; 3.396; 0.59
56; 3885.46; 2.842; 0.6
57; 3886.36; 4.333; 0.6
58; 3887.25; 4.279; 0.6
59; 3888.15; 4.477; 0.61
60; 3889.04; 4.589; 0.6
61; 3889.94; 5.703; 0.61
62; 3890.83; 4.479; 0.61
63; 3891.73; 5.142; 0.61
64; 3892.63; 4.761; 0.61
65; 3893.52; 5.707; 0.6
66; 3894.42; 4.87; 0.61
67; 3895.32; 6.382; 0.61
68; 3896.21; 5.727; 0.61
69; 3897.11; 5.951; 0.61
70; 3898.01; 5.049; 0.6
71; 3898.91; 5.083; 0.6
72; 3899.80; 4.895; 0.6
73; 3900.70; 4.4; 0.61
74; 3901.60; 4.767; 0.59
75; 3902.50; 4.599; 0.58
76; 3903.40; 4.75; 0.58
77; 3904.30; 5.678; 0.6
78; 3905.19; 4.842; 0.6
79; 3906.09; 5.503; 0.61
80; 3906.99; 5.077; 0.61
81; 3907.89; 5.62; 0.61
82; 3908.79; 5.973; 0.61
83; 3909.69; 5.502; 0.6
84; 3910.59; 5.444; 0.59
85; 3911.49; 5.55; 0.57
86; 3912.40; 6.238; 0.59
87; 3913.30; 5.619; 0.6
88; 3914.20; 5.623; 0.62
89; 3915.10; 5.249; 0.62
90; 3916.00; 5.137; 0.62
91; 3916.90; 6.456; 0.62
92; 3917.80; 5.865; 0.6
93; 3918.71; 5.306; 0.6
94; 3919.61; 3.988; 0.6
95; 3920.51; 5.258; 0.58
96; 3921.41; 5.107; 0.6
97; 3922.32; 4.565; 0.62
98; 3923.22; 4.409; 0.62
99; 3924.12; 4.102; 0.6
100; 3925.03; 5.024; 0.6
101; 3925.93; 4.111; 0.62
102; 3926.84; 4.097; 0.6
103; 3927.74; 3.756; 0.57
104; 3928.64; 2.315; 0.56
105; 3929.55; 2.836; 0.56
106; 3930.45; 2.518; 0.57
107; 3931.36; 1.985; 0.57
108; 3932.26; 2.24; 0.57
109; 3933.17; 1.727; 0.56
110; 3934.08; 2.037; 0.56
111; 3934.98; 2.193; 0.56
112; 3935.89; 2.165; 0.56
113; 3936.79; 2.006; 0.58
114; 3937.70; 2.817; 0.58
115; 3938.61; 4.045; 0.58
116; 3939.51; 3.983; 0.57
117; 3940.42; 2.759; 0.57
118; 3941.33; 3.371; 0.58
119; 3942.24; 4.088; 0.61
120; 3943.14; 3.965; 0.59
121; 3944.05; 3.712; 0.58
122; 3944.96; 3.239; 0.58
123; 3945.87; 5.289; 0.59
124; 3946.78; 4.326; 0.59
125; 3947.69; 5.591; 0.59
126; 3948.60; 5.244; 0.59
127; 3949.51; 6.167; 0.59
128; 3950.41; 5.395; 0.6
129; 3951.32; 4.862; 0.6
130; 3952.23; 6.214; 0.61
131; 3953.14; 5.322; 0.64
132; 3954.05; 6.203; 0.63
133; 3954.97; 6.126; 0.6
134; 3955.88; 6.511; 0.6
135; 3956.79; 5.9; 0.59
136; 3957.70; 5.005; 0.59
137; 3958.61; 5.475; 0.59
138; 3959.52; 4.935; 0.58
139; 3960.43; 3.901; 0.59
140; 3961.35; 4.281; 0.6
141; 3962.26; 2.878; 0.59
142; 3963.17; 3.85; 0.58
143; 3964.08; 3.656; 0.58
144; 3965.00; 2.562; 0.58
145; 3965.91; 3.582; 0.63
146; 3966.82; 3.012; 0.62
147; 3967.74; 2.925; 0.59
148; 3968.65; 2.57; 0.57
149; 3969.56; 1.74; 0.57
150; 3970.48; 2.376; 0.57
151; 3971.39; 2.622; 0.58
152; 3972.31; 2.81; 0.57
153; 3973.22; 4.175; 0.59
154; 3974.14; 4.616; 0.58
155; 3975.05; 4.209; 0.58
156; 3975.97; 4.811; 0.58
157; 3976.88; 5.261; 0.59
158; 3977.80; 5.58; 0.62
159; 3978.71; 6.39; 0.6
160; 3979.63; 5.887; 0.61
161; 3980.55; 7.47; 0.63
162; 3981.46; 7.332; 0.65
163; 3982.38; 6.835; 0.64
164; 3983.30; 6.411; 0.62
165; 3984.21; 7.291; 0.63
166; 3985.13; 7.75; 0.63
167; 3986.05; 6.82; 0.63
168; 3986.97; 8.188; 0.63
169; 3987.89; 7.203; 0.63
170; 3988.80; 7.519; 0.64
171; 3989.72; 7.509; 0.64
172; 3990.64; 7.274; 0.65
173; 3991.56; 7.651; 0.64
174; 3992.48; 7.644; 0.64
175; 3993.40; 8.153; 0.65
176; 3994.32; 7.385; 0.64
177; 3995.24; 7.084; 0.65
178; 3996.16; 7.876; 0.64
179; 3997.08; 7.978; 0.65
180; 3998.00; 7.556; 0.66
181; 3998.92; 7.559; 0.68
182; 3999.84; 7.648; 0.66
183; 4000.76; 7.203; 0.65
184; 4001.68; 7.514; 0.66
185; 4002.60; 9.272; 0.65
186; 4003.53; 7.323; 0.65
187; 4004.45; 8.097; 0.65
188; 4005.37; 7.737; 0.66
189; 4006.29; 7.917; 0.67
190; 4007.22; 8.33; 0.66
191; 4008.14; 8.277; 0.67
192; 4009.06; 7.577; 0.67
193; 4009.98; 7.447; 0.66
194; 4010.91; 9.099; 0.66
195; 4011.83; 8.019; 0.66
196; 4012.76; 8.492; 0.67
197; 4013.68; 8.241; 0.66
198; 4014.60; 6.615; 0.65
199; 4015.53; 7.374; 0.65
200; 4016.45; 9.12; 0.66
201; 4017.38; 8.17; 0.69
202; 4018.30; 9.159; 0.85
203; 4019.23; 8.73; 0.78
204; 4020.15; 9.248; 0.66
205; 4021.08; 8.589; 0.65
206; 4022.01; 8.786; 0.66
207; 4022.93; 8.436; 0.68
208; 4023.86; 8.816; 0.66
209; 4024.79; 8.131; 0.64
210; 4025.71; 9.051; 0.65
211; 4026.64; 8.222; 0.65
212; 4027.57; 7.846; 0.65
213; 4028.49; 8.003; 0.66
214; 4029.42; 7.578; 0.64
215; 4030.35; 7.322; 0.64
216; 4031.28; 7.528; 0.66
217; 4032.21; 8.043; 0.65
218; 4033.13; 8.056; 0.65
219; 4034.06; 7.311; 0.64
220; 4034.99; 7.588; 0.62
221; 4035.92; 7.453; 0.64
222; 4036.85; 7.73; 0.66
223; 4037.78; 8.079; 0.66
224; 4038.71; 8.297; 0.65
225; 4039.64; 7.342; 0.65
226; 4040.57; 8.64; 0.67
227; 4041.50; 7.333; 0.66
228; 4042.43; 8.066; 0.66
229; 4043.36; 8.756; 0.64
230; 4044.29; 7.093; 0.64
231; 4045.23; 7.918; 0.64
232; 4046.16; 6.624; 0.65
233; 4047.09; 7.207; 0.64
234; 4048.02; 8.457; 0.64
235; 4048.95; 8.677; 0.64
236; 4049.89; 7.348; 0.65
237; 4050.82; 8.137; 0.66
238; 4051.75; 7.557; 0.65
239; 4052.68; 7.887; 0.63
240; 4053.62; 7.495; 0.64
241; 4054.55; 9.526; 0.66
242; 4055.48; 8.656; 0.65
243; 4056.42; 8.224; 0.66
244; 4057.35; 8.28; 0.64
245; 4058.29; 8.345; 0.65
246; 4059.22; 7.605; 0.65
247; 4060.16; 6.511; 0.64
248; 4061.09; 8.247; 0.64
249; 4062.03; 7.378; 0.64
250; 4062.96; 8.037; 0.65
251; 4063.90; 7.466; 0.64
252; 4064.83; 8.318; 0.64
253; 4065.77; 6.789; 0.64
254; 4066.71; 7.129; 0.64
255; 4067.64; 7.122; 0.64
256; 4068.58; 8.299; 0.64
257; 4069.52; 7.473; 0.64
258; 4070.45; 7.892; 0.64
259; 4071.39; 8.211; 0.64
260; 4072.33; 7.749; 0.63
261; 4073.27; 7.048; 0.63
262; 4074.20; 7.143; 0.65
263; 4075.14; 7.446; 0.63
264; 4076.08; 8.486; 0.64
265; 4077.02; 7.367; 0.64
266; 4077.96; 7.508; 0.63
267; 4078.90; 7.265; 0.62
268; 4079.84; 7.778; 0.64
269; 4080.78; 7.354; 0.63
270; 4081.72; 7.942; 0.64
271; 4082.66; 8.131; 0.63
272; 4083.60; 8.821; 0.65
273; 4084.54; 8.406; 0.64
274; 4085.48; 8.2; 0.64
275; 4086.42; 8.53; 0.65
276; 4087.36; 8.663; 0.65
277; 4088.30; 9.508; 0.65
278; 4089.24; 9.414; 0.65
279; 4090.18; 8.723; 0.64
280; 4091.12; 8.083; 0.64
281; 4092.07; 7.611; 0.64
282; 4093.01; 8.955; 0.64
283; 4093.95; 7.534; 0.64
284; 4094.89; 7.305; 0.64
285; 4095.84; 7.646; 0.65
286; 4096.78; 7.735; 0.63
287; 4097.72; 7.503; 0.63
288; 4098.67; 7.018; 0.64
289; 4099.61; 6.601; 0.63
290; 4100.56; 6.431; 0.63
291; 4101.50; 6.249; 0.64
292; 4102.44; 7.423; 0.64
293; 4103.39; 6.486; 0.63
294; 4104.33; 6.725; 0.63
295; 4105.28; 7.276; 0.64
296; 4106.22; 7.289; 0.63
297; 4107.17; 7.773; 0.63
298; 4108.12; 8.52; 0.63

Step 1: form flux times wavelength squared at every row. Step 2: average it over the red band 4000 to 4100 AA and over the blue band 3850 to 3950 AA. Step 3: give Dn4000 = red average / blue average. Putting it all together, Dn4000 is 2.02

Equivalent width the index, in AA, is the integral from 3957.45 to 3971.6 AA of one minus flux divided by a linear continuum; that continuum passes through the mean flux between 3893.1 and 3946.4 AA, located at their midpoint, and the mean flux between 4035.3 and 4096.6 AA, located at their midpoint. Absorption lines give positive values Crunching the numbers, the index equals 5.2 AA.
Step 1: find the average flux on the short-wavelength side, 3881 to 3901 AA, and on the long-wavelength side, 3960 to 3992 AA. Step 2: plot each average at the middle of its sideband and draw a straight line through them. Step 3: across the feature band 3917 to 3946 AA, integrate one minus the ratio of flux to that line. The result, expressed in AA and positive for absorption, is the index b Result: 7.6 AA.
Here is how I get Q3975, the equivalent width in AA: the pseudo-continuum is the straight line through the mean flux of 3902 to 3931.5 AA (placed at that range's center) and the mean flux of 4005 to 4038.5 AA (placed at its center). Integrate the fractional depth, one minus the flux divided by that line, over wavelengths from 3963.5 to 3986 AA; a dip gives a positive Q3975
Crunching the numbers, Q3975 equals 6.7 AA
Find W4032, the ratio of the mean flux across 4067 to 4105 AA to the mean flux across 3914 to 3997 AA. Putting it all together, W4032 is 1.6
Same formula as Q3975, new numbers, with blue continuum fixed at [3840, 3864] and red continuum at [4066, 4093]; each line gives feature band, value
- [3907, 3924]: -1.44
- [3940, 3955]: 2.06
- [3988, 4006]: -3.42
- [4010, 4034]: -4.60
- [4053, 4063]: -0.59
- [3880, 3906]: -0.90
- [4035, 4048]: -0.85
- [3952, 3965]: 1.84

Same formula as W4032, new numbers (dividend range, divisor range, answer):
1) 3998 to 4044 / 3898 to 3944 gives 1.88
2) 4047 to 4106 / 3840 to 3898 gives 1.94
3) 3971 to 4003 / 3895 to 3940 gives 1.50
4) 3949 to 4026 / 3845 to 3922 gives 1.46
